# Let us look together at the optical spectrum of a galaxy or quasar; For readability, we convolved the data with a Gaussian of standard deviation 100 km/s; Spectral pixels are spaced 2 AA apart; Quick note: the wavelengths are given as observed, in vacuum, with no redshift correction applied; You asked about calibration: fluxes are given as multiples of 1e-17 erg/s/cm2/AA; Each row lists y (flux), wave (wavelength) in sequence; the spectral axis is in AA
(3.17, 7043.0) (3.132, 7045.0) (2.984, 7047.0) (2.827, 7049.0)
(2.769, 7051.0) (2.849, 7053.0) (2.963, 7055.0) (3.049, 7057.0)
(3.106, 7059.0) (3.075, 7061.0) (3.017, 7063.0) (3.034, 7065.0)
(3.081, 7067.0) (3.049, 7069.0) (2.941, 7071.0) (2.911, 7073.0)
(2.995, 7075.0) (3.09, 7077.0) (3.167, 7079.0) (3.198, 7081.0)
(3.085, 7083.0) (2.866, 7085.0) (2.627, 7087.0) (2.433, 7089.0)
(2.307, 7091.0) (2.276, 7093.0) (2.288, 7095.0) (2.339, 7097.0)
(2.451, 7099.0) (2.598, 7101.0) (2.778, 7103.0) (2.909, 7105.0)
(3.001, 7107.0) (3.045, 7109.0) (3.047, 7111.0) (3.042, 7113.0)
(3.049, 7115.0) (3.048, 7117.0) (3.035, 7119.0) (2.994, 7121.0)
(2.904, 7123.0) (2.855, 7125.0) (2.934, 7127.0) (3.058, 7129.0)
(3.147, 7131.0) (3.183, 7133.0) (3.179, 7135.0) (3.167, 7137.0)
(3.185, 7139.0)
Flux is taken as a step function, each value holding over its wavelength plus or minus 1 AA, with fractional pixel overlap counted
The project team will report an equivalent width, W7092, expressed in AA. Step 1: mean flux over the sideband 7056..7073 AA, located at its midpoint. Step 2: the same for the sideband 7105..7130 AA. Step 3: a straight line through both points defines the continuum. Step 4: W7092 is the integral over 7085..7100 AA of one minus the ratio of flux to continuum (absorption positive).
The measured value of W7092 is 3.0 AA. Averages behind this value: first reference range 3.04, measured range 2.42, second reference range 3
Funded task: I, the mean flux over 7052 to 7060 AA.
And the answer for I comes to 2.99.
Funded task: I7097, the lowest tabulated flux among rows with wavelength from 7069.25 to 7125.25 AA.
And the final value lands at 2.276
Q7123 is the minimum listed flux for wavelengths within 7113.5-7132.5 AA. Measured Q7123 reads 2.855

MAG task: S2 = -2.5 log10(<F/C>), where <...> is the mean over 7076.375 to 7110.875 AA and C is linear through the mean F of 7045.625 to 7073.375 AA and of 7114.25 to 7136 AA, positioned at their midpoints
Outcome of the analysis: 0.10 mag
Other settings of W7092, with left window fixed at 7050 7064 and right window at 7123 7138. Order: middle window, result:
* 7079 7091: 0.7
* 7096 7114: 1.4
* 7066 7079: -0.1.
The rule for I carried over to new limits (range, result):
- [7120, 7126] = 2.92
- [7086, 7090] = 2.53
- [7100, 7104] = 2.69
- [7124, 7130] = 2.95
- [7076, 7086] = 3.08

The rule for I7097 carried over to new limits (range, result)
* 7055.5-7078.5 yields 2.911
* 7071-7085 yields 2.866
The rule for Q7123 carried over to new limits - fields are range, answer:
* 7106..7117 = 3.001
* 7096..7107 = 2.339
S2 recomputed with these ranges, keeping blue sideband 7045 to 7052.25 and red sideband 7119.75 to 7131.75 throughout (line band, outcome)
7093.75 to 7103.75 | 0.190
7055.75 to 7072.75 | -0.045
